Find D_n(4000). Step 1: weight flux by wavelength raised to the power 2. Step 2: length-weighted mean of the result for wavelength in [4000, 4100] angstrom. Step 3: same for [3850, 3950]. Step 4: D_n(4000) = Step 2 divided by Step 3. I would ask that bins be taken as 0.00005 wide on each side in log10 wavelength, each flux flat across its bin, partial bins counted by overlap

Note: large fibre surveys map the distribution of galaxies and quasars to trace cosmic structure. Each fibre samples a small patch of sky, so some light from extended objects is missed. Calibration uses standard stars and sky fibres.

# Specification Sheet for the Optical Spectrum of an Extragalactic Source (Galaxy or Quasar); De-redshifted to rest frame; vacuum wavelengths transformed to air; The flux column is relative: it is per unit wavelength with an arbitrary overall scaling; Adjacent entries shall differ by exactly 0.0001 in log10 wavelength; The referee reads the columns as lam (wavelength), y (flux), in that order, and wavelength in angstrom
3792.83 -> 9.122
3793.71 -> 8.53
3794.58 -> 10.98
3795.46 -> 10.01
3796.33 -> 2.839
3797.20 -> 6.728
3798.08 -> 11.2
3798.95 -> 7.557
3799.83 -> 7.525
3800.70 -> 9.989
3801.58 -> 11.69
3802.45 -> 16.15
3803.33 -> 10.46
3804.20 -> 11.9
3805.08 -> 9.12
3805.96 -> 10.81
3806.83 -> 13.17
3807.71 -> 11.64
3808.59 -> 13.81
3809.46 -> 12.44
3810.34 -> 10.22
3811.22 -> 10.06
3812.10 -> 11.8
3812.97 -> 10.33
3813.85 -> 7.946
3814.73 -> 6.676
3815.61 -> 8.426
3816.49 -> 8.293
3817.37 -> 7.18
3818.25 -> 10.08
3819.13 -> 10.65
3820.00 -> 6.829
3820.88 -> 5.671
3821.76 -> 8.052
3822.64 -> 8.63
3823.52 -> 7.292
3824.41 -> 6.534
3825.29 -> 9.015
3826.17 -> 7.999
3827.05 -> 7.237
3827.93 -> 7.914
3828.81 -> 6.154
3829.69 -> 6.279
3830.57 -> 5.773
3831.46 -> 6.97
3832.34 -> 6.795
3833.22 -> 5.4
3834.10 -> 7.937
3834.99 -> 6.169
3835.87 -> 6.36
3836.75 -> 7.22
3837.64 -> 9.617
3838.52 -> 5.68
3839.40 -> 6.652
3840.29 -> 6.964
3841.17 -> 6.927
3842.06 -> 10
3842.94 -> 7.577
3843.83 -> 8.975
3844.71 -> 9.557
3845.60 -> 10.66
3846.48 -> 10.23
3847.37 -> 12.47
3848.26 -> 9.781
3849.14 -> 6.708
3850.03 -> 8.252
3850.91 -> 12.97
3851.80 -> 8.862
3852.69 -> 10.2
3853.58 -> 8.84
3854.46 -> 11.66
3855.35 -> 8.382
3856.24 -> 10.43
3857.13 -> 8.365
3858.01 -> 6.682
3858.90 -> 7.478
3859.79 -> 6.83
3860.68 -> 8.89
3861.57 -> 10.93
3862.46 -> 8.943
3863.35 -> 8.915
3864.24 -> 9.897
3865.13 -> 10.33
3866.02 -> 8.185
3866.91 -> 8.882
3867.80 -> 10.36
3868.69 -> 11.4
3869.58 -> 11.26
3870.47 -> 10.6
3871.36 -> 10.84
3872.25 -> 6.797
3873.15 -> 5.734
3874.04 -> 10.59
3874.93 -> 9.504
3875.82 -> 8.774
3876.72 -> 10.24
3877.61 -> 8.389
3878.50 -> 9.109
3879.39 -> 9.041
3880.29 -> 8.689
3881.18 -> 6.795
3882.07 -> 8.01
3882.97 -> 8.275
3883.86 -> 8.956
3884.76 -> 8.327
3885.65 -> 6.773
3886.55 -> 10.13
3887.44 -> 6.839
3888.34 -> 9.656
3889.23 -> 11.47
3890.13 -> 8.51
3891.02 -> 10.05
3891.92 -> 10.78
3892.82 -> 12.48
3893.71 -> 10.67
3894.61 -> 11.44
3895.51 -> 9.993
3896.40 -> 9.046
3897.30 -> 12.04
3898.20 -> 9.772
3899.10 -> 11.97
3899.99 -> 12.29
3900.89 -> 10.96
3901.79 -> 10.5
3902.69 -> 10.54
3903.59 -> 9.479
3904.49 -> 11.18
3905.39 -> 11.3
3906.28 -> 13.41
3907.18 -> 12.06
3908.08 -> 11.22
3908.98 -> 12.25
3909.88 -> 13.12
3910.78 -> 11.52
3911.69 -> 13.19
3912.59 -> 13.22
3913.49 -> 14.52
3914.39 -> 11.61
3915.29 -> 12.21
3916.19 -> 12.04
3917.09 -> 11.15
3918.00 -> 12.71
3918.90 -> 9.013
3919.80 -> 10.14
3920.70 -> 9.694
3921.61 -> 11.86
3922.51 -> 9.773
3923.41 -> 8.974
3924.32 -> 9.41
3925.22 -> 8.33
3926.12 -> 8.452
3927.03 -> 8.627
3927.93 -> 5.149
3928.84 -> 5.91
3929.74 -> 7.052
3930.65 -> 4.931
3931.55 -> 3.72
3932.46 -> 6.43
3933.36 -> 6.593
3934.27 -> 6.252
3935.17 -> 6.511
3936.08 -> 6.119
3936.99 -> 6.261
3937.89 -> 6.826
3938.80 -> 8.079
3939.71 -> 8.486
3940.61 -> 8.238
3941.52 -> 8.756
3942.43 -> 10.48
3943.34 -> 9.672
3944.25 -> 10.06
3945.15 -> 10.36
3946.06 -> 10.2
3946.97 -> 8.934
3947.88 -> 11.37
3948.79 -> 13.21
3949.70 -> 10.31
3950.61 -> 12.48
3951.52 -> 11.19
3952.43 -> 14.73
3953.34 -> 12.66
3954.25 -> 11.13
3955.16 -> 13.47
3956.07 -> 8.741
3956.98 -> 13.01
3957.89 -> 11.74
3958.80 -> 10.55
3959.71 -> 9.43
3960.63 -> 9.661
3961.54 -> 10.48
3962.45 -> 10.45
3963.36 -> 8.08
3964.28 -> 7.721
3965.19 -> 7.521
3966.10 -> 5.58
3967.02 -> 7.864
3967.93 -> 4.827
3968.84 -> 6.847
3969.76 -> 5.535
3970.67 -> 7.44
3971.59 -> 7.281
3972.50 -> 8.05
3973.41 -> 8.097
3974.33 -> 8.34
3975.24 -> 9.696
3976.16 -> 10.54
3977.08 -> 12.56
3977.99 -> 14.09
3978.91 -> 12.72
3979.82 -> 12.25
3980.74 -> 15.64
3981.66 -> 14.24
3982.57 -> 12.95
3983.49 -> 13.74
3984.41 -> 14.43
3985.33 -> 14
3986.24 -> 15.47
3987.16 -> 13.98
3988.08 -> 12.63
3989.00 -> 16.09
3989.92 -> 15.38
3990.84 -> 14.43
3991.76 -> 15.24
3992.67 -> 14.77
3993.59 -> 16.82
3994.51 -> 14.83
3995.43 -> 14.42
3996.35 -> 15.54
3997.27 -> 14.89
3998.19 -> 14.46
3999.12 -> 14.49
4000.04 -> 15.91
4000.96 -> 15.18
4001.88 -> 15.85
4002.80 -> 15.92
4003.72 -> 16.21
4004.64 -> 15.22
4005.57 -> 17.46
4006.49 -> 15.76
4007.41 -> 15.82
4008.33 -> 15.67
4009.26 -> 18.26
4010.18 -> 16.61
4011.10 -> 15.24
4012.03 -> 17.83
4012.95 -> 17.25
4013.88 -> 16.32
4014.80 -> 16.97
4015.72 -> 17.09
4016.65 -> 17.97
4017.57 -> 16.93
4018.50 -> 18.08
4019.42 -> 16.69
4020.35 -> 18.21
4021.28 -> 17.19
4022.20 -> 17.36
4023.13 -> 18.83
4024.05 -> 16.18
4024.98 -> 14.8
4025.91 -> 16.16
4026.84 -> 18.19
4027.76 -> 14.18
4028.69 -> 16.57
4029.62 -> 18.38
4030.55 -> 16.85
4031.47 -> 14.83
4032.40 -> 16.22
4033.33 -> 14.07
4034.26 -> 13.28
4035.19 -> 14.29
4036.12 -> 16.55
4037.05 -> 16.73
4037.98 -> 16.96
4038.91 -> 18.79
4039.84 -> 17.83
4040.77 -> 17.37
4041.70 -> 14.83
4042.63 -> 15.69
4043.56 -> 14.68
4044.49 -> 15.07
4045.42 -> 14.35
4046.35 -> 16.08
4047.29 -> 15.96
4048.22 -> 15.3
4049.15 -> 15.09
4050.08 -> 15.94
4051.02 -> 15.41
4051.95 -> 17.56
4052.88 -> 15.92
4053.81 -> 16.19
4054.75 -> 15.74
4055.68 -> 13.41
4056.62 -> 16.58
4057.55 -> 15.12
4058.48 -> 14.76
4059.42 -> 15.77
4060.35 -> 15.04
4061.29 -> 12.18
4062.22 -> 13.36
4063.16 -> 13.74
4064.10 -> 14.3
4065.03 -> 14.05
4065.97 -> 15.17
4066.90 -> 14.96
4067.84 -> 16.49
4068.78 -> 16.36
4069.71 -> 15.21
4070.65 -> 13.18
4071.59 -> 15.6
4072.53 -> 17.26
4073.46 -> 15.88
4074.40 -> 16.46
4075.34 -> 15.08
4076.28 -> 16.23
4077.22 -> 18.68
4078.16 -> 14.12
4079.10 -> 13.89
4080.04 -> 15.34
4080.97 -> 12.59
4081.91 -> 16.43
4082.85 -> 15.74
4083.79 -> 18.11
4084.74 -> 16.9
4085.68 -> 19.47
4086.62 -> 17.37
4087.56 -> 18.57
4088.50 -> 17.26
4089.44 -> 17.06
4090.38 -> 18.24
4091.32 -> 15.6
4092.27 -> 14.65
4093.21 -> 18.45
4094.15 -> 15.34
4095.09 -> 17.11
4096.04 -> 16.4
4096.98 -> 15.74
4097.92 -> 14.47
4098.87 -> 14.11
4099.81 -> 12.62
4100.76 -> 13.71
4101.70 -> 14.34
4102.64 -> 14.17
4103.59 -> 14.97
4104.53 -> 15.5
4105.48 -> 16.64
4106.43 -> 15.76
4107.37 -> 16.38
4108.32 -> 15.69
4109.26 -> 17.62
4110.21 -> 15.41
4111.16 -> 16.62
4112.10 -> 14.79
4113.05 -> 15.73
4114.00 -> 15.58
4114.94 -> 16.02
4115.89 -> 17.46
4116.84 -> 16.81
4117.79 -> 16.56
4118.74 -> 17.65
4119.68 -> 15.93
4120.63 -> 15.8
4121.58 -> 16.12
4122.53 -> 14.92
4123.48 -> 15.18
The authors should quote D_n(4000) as 1.80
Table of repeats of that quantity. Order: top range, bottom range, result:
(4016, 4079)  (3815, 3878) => 2.06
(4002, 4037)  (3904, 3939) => 1.82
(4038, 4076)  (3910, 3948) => 1.81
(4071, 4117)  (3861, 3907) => 1.81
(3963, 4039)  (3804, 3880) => 1.75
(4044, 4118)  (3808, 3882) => 2.03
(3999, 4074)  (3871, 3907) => 1.76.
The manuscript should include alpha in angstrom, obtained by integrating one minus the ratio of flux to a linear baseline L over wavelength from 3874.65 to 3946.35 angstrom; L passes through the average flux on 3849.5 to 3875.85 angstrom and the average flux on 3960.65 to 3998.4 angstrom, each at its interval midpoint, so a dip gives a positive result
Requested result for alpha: 4.7 angstrom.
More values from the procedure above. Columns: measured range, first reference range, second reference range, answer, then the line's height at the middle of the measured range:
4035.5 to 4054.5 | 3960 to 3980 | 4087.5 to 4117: -4.9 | 12.8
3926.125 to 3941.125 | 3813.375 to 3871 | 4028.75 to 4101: 6.3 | 11.4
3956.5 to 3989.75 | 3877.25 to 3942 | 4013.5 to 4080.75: 4.8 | 12.5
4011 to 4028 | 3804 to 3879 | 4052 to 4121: -3.9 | 13.9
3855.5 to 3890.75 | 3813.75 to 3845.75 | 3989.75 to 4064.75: 1.6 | 9.41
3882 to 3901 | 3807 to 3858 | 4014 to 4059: 1.5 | 10.8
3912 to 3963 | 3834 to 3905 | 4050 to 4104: 7.5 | 11.3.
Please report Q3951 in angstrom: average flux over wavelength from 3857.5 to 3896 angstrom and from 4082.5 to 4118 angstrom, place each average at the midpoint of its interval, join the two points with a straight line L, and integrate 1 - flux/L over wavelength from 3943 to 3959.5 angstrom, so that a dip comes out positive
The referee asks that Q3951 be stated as 0.3 angstrom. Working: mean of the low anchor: 9.22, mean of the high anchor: 16.1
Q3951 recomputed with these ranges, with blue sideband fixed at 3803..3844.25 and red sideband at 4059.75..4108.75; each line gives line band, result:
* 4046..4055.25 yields -0.77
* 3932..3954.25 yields 4.52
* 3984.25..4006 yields -3.29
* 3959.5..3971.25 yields 4.35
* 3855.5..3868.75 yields 0.69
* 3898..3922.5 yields -1.69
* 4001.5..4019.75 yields -4.12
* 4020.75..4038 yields -2.54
